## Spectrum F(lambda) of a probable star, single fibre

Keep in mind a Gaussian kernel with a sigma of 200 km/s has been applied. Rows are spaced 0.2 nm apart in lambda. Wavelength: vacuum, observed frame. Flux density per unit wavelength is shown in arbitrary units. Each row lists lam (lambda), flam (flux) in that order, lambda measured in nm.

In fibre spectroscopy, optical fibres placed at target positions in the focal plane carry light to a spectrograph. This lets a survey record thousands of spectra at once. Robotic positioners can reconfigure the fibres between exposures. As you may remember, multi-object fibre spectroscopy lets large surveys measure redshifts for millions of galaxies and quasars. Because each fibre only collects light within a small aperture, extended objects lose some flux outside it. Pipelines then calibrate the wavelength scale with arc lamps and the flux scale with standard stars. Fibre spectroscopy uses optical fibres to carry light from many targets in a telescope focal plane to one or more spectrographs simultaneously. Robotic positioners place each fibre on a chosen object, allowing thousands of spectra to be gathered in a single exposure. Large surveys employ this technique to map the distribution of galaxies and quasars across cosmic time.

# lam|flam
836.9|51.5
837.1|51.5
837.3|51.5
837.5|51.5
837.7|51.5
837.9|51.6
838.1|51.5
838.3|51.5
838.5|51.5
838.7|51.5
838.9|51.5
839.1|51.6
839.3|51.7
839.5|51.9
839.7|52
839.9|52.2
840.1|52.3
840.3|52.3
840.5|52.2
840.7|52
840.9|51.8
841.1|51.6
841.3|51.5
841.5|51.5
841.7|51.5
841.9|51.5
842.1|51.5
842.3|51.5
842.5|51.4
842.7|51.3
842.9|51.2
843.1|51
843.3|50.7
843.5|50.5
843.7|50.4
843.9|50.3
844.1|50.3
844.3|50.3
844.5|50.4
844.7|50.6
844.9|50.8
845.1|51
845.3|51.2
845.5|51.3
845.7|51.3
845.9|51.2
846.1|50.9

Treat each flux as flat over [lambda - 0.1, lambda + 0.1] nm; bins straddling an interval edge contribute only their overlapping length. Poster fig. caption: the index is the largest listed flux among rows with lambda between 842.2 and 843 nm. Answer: 51.5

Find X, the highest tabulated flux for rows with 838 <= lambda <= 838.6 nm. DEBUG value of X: 51.5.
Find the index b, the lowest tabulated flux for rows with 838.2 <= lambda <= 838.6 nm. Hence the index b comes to 51.5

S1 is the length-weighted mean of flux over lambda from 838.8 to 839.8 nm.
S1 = 51.7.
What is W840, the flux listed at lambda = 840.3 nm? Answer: 52.3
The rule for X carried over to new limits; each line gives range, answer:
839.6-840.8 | 52.3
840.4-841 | 52.2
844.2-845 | 50.8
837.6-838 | 51.6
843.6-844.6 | 50.4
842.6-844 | 51.3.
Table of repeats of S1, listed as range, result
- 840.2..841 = 52.1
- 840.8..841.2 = 51.7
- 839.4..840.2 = 52.1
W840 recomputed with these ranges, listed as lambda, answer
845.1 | 51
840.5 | 52.2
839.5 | 51.9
